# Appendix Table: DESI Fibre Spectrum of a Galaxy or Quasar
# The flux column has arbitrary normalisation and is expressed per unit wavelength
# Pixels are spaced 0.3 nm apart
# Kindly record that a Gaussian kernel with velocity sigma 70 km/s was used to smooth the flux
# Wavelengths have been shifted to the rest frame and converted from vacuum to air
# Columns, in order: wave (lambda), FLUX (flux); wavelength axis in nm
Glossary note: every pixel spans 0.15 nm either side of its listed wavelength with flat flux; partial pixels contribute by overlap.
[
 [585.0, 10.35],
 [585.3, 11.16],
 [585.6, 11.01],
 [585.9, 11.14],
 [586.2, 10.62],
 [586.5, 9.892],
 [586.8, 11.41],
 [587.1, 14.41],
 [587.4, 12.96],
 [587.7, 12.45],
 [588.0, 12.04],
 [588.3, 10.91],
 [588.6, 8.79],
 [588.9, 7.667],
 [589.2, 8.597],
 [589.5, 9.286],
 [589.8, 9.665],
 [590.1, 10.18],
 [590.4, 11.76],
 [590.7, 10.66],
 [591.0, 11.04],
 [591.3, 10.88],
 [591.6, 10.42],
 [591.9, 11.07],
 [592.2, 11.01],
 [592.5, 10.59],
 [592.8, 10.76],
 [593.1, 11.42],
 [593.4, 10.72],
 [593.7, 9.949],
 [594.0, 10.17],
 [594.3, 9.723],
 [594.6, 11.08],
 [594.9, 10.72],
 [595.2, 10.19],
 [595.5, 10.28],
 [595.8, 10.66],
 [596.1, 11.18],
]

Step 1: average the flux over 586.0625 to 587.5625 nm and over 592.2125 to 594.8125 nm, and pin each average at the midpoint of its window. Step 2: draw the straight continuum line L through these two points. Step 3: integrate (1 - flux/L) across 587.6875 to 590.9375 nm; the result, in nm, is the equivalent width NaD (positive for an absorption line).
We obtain 0.37 nm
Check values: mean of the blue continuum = 11.9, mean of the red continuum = 10.6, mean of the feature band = 10.1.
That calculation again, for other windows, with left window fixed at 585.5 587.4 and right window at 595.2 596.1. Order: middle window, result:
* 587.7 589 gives 0.127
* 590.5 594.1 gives 0.053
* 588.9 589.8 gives 0.191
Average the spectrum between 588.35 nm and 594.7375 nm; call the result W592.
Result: 10.3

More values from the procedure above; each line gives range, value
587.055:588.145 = 12.8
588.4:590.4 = 9.28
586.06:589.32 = 10.9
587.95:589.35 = 9.43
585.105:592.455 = 10.8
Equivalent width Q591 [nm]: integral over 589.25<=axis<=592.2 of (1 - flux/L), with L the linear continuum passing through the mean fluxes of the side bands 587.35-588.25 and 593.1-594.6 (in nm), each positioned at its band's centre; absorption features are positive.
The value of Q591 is 0.212 nm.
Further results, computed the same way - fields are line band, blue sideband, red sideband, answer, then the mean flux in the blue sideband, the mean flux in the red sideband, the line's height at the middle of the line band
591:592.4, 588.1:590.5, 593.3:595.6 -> -0.13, 9.61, 10.3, 9.96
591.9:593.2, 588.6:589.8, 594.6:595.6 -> -0.16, 8.69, 10.5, 9.72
